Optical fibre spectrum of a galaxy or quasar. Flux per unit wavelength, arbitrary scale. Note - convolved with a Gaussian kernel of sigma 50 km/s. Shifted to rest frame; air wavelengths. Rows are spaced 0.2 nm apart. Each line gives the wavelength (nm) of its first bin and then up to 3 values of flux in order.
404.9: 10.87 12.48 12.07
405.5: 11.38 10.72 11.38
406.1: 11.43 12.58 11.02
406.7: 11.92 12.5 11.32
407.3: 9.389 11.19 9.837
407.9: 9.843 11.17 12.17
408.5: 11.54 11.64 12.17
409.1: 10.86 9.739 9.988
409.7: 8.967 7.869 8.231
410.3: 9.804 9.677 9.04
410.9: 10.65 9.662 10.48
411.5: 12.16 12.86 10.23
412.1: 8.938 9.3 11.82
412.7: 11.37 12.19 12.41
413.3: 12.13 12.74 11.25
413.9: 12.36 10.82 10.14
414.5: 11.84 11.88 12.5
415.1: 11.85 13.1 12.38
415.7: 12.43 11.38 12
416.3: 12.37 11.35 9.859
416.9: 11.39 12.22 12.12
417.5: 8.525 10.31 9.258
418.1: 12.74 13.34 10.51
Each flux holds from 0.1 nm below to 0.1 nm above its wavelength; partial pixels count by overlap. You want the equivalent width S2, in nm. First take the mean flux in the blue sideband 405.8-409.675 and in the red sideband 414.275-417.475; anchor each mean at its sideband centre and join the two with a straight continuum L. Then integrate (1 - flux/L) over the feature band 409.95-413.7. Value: 0.231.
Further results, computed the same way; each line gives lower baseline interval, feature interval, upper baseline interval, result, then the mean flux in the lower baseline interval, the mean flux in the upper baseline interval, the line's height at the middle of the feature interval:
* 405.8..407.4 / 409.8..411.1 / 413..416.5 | 0.27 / 11.4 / 12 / 11.7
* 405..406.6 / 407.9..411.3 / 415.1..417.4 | 0.44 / 11.6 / 11.9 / 11.7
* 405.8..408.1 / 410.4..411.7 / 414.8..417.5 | 0.11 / 11.1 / 11.8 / 11.4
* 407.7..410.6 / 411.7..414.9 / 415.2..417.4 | -0.05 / 10.2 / 11.9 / 11.2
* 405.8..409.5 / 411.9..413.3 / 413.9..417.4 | 0.06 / 11.2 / 11.8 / 11.5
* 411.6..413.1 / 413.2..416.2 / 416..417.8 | -0.22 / 11.1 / 11.1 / 11.1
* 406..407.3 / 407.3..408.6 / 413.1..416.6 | 0.09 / 11.6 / 11.9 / 11.7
